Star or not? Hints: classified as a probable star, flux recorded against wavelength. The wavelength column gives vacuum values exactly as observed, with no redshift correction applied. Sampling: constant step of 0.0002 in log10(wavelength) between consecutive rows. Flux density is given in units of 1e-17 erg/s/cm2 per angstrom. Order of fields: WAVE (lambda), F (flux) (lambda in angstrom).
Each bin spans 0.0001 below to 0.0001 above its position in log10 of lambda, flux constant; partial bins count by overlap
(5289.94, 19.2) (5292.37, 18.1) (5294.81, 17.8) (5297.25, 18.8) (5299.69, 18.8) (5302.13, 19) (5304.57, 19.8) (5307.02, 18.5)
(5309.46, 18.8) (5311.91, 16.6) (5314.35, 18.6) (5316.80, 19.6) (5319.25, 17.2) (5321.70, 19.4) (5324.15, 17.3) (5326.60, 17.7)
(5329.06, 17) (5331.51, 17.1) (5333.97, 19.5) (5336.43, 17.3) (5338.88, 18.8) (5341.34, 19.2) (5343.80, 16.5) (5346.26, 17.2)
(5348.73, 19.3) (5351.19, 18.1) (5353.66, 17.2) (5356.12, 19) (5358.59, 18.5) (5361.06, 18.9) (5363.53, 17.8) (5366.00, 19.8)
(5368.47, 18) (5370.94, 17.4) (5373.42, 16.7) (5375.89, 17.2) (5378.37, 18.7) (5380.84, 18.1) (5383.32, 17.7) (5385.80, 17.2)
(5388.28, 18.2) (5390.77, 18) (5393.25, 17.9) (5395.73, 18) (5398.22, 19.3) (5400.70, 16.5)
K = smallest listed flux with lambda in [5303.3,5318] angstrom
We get 16.6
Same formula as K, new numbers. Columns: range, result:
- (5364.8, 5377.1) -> 16.7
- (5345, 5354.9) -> 17.2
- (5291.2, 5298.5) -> 17.8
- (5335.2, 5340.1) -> 17.3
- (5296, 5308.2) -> 18.5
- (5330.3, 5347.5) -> 16.5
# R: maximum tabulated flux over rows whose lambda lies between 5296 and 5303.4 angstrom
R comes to 19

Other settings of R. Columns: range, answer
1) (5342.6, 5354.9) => 19.3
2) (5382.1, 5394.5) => 18.2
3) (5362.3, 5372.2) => 19.8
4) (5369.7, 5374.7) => 17.4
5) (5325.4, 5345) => 19.5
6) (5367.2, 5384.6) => 18.7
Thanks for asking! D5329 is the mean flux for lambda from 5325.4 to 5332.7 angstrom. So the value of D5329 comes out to 17.3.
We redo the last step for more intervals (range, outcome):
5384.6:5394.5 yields 17.8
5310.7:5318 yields 18.3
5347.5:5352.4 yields 18.7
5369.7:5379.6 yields 17.5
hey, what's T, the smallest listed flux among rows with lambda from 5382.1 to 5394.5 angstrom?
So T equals 17.2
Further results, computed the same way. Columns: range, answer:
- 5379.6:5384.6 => 17.7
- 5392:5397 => 17.9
